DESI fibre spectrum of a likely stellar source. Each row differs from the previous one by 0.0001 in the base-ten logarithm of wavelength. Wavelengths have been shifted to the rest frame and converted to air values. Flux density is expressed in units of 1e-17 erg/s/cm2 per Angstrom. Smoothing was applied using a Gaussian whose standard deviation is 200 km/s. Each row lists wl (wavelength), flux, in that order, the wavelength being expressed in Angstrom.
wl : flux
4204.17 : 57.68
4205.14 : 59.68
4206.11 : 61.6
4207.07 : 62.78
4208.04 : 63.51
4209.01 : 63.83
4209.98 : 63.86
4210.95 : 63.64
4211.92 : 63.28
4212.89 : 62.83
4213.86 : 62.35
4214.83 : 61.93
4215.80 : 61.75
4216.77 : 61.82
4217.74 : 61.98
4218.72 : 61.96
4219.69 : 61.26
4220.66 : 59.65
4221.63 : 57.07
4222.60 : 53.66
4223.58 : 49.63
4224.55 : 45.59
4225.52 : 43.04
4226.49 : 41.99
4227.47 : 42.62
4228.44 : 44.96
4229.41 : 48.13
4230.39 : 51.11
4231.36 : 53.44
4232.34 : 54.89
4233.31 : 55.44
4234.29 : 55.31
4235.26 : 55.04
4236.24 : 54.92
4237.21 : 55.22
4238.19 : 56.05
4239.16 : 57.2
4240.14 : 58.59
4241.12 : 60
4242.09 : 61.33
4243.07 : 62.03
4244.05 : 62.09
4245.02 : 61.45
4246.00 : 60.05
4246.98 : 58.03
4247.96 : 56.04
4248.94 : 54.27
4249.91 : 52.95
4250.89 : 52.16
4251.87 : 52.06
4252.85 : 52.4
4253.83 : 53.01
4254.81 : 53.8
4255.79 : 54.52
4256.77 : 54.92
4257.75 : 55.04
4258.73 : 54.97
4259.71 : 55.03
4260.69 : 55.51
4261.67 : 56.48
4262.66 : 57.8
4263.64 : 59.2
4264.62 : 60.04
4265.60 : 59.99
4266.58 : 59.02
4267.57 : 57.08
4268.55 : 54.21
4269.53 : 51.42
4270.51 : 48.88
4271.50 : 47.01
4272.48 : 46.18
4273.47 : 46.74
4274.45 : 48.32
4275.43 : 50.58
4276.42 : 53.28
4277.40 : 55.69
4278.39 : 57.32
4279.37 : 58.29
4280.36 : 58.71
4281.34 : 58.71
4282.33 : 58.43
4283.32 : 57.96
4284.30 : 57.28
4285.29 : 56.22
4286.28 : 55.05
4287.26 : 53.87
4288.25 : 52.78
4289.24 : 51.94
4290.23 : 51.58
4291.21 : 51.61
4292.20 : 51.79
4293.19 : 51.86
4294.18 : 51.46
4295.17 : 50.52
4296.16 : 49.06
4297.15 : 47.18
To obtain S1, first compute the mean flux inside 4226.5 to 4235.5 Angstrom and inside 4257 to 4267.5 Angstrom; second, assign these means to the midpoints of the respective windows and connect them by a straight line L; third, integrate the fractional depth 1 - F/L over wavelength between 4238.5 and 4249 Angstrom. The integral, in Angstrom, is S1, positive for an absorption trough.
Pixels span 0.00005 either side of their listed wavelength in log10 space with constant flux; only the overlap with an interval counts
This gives -1.2 Angstrom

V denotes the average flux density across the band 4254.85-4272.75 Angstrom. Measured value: 54.9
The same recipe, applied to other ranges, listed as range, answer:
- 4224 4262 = 54.1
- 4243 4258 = 55.8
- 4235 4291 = 55.4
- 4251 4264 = 54.8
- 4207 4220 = 62.6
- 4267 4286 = 53.8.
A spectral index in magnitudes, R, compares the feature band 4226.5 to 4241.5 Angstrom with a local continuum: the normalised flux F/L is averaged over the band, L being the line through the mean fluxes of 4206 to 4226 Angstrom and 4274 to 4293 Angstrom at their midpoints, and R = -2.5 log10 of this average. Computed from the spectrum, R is 0.10 mag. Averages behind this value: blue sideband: 59.4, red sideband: 54.7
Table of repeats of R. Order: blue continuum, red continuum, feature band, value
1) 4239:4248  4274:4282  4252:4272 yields 0.047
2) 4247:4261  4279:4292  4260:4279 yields 0.016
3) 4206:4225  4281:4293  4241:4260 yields 0.023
